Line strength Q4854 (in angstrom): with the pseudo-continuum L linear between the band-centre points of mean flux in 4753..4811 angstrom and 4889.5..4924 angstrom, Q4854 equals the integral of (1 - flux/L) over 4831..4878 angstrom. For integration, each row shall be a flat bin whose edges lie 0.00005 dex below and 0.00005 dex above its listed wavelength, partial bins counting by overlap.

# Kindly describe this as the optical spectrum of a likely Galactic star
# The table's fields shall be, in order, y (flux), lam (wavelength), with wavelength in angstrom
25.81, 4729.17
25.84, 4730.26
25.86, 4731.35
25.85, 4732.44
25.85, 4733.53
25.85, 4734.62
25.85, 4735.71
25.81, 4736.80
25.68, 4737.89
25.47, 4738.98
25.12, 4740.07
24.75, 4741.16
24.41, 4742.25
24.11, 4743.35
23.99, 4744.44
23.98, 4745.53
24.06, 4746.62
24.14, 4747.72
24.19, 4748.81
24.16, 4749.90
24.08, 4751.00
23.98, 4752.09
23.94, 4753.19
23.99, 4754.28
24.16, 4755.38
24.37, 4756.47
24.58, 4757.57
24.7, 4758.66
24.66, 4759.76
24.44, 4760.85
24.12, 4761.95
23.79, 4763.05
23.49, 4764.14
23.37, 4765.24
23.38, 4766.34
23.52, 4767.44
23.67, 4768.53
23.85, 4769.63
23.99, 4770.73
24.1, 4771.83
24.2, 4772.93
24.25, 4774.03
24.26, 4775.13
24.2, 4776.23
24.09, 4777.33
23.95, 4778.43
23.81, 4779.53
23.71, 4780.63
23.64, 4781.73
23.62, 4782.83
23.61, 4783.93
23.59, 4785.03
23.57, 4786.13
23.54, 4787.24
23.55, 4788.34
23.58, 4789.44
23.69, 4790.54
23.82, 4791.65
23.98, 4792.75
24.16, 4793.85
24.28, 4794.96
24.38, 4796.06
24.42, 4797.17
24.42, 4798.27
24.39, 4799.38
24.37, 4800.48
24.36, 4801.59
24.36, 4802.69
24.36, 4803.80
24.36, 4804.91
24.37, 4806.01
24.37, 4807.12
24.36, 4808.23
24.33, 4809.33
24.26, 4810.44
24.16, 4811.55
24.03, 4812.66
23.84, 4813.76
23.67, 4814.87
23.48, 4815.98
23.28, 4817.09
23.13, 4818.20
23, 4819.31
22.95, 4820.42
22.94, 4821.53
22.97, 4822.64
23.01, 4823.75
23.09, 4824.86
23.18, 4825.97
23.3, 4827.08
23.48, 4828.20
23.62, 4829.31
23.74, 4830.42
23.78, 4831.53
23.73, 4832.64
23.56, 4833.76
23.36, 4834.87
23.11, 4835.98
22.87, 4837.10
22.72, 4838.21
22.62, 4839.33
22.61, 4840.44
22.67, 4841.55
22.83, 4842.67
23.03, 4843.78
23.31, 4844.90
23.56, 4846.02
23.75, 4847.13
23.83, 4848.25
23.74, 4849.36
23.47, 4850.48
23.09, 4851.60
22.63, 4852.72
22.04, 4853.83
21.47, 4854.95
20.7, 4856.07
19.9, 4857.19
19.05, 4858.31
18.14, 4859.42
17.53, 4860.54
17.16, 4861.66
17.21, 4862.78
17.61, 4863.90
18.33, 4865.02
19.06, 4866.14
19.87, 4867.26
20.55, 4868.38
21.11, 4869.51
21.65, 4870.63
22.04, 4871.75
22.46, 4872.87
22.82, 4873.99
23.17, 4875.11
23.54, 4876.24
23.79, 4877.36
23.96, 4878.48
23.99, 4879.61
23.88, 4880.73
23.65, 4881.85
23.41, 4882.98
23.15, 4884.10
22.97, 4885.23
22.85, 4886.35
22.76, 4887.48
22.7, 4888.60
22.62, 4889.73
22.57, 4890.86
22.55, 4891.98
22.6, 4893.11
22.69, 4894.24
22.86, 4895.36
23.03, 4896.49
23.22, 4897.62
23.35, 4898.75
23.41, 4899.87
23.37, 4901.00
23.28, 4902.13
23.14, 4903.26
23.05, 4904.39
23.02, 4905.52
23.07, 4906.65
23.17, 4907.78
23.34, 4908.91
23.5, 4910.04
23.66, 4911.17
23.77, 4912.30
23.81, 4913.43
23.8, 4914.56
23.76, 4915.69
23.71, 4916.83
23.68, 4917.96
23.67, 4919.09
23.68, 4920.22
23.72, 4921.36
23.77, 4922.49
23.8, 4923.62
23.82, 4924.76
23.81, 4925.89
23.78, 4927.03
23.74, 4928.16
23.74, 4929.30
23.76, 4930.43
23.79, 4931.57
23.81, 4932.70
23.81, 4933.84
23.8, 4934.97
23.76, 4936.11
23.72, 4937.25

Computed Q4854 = 3.73 angstrom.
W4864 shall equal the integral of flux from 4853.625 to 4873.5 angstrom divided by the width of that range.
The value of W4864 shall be 19.7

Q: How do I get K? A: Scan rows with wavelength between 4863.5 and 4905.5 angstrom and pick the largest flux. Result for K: 23.99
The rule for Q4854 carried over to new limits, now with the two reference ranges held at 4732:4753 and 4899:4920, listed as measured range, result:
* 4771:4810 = 0.6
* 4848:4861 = 1.4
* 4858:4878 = 2.9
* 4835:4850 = 0.5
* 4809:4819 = 0.2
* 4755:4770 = 0.4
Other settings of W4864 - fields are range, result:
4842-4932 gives 22.6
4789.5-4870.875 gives 22.7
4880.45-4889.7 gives 23.1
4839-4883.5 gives 21.7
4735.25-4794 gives 24.1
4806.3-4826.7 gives 23.6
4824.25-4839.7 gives 23.3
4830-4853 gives 23.2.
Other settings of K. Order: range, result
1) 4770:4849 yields 24.42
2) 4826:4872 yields 23.83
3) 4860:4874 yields 22.82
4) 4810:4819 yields 24.26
